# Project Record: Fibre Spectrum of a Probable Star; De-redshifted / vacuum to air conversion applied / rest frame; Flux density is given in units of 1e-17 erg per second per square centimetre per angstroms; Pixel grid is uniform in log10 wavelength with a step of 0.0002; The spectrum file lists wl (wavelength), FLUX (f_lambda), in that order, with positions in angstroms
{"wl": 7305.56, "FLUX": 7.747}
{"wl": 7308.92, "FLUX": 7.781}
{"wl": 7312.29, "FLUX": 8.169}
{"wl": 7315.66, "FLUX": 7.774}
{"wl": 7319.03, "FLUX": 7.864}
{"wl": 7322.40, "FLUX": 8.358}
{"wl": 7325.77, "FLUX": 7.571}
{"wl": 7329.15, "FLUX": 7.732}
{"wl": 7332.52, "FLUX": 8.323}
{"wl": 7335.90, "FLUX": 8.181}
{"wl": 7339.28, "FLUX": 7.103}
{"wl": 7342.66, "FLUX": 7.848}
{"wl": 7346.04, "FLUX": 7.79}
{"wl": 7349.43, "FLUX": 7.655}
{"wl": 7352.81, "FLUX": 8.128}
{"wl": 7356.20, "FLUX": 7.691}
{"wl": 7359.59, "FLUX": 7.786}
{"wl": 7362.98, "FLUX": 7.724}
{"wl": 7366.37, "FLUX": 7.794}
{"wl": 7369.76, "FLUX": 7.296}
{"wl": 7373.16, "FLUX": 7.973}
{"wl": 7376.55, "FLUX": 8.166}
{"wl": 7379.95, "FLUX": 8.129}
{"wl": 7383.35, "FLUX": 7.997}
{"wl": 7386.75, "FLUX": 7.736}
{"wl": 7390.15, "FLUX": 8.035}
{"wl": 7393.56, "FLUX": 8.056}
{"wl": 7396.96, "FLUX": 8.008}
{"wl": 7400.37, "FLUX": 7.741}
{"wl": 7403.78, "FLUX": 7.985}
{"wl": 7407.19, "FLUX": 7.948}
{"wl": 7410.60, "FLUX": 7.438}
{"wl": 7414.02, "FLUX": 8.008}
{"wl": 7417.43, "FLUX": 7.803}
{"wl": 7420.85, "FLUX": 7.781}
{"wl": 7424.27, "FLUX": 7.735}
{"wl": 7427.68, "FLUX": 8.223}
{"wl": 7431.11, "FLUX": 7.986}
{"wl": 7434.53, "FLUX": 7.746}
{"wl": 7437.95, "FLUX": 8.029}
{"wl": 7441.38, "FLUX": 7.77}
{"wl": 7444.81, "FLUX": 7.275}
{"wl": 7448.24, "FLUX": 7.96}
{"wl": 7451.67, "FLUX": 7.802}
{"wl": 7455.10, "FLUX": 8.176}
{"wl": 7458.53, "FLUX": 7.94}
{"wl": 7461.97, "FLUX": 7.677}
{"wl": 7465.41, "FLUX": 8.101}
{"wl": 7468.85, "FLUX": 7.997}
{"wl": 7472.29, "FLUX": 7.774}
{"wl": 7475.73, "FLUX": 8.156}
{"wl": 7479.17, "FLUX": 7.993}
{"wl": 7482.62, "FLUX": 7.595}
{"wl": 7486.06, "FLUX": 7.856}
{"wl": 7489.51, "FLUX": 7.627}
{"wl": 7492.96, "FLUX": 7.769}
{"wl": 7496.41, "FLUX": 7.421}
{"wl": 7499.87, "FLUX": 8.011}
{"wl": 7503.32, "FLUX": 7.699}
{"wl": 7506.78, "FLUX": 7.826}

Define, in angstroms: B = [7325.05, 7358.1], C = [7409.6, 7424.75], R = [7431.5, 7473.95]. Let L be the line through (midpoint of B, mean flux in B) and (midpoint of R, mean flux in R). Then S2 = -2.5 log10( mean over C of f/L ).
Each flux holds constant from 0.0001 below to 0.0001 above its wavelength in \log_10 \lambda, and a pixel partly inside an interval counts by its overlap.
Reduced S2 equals 0.01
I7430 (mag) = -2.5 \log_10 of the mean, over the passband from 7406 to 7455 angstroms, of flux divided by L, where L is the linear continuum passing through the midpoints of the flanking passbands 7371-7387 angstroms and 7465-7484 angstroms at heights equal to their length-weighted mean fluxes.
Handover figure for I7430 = 0.018 mag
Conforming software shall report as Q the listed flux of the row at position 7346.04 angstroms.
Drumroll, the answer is 7.79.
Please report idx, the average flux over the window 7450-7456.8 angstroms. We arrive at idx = 7.99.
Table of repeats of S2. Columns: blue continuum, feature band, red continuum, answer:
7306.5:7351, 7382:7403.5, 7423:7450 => -0.01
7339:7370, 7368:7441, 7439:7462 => -0.02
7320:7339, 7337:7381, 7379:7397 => 0.03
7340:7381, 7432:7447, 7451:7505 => 0.02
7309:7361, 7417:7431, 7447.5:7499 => -0.01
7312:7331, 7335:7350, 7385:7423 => 0.03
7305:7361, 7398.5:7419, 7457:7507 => 0.00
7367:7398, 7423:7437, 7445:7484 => 0.00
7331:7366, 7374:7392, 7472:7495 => -0.03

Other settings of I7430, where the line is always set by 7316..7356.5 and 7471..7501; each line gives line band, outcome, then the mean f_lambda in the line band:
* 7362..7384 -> 0.00 mag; 7.87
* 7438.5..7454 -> 0.01 mag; 7.74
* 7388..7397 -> -0.03 mag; 8.02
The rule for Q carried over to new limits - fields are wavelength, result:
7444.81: 7.275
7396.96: 8.008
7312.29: 8.169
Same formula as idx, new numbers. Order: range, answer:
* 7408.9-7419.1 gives 7.75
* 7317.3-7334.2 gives 7.97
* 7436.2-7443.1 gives 7.9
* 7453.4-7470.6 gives 7.98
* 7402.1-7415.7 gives 7.84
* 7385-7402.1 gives 7.92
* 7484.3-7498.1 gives 7.67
